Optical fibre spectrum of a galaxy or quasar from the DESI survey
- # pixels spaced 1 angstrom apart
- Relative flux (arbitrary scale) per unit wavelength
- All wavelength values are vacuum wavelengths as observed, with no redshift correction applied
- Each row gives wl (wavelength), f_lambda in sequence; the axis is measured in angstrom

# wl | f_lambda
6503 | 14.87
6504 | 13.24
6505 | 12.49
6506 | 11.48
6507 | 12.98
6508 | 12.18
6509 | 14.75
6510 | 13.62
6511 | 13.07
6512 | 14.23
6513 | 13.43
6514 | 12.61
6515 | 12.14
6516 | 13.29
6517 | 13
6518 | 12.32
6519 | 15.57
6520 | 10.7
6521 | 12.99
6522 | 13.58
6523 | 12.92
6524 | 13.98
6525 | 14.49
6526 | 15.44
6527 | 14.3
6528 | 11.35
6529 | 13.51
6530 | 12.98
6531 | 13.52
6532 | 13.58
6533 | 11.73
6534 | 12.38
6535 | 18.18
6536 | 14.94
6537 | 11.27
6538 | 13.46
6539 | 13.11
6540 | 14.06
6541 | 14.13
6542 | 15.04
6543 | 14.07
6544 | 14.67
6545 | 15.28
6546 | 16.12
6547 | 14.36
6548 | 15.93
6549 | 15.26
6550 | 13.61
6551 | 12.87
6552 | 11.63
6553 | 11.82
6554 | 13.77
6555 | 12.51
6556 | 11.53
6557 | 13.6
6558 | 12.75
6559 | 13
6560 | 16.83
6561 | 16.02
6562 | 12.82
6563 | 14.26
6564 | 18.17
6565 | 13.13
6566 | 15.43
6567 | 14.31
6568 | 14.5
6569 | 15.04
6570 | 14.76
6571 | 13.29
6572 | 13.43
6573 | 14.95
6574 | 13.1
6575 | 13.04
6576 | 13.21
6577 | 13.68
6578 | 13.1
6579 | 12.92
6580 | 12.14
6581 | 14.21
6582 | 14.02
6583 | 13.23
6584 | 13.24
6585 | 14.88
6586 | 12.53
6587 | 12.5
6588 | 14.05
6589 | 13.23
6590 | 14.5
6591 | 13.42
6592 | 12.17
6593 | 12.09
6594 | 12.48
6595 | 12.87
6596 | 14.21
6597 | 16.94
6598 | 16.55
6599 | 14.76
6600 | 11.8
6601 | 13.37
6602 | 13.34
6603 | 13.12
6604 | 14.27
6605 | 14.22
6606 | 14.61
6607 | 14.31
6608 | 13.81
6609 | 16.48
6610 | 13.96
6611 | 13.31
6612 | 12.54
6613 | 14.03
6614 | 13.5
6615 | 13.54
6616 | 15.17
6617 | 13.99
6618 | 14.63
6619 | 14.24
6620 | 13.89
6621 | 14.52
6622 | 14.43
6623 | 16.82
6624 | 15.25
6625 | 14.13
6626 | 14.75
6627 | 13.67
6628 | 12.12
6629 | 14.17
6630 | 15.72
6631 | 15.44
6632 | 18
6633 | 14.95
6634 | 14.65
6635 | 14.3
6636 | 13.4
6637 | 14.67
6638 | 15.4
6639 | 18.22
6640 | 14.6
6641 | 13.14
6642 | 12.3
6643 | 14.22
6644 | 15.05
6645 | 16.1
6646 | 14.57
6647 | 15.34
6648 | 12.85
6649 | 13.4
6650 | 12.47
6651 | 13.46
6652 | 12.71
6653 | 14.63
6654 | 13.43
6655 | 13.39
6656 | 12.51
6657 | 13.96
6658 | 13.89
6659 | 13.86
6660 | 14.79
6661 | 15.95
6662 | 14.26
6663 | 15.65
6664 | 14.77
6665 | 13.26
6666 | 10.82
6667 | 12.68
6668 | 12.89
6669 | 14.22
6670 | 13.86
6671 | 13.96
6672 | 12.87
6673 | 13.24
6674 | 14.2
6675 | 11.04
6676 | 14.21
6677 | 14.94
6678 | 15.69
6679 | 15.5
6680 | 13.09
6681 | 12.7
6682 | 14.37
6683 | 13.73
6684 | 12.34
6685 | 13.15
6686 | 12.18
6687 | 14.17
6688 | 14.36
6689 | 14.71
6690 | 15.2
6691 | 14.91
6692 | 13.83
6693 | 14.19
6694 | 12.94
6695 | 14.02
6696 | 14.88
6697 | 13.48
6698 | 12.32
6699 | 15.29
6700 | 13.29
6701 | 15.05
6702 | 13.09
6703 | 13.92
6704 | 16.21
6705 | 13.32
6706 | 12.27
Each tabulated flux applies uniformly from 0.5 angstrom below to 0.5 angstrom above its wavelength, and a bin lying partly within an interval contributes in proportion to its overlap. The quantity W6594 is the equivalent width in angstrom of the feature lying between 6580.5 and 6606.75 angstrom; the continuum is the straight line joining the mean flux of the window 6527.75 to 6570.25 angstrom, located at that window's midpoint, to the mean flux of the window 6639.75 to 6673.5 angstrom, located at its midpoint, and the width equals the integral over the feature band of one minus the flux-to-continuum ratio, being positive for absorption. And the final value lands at 0.4 angstrom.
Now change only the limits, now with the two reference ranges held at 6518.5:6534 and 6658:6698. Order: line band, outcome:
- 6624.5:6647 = -1.66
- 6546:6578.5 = -1.20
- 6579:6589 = 0.11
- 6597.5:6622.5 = -0.87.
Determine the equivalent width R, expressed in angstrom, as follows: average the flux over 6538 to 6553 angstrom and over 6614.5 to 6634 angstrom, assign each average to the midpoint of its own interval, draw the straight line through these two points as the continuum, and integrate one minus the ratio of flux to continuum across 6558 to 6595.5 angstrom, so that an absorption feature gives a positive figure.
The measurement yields 1.57 angstrom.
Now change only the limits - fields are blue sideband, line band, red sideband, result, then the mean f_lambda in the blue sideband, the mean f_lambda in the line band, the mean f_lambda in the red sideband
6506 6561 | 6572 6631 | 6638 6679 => -0.41 angstrom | 13.6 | 13.9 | 14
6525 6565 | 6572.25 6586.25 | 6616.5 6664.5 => 0.65 angstrom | 13.9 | 13.5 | 14.4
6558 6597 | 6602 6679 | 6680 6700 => -2.03 angstrom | 13.8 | 14.2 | 13.8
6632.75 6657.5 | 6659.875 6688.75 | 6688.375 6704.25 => 0.84 angstrom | 14.1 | 13.7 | 14.2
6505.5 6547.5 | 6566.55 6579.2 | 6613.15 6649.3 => 0.20 angstrom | 13.6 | 13.8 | 14.6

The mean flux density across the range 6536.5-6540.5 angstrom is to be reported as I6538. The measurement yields 13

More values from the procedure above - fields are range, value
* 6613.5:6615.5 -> 13.5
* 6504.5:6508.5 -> 12.3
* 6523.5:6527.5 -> 14.6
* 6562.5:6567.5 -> 15.1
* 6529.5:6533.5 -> 13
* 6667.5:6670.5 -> 13.7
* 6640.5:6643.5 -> 13.2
